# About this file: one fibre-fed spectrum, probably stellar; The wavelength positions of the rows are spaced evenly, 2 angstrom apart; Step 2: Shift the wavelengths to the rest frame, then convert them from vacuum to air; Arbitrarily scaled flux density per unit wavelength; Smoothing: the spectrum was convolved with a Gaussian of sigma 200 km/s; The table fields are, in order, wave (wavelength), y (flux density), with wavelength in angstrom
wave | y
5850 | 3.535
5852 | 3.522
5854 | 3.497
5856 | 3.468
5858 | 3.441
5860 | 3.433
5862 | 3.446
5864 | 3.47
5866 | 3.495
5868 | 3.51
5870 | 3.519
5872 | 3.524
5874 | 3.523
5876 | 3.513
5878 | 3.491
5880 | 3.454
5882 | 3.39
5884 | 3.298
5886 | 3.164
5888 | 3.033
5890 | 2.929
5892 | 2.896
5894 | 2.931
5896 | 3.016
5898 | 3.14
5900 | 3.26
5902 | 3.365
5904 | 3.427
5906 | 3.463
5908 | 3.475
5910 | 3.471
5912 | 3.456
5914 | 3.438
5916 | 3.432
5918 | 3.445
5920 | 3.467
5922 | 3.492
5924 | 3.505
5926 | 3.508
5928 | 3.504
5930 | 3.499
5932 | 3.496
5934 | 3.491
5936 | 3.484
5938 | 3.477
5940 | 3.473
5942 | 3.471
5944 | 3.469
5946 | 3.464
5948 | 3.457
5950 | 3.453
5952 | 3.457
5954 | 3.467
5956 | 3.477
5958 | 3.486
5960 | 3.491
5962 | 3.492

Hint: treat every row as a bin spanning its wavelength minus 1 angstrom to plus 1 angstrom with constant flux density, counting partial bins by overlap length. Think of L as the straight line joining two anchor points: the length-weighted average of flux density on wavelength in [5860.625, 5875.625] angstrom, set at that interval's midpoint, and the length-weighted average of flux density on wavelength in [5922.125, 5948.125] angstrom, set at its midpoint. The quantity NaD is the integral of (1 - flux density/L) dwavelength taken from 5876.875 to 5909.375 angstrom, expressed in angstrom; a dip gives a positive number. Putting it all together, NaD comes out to 2.4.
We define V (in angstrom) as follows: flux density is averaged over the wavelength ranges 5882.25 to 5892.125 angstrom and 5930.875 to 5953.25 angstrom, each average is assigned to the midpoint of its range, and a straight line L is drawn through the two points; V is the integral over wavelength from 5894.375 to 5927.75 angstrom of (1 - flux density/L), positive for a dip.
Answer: -1.3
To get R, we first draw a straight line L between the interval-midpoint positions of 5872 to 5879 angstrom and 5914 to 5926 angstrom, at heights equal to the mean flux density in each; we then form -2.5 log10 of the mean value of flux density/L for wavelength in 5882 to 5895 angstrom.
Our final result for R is 0.14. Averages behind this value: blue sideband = 3.51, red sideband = 3.47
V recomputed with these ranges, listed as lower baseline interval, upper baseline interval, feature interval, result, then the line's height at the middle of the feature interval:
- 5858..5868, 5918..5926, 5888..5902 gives 1.7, 3.48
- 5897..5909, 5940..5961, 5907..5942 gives -0.7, 3.41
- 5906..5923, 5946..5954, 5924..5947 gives -0.2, 3.46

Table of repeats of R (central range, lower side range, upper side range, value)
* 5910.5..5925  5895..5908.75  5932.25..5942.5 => -0.03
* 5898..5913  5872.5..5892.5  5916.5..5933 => 0.00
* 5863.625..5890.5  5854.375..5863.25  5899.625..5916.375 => 0.02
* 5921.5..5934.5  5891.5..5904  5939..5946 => -0.04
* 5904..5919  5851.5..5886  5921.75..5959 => 0.01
